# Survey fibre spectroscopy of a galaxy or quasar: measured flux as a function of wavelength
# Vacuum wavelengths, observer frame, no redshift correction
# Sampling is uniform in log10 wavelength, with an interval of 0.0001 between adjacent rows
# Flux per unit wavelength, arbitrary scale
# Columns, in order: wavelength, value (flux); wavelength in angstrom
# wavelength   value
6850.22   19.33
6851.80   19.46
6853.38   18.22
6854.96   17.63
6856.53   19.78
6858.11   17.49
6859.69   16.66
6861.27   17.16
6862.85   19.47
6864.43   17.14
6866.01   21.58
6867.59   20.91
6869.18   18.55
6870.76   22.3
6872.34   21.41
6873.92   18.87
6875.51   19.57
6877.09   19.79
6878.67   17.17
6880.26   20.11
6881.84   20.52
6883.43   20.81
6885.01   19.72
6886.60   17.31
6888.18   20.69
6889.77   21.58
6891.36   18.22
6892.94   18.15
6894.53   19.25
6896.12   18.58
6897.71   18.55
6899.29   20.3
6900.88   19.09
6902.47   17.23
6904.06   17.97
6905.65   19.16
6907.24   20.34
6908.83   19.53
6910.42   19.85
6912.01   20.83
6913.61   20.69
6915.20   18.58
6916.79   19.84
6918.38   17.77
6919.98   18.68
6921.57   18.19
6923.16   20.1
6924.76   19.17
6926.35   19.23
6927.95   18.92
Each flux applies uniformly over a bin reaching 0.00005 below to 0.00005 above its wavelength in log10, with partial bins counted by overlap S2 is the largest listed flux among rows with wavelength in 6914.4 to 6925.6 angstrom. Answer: 20.1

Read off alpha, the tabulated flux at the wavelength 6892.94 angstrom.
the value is 18.15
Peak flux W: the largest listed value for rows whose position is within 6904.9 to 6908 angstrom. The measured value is 20.34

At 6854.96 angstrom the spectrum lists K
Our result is 17.63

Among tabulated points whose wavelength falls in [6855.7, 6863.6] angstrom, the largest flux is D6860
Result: 19.78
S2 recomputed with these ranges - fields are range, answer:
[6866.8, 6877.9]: 22.3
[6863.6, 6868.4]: 21.58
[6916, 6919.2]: 19.84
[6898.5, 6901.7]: 20.3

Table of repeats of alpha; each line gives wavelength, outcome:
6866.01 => 21.58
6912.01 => 20.83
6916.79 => 19.84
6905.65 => 19.16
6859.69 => 16.66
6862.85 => 19.47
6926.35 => 19.23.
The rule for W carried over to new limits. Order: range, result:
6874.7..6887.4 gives 20.81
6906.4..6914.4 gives 20.83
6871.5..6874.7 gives 21.41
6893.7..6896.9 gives 19.25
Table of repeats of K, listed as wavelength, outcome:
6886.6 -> 17.31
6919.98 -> 18.68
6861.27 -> 17.16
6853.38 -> 18.22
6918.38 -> 17.77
